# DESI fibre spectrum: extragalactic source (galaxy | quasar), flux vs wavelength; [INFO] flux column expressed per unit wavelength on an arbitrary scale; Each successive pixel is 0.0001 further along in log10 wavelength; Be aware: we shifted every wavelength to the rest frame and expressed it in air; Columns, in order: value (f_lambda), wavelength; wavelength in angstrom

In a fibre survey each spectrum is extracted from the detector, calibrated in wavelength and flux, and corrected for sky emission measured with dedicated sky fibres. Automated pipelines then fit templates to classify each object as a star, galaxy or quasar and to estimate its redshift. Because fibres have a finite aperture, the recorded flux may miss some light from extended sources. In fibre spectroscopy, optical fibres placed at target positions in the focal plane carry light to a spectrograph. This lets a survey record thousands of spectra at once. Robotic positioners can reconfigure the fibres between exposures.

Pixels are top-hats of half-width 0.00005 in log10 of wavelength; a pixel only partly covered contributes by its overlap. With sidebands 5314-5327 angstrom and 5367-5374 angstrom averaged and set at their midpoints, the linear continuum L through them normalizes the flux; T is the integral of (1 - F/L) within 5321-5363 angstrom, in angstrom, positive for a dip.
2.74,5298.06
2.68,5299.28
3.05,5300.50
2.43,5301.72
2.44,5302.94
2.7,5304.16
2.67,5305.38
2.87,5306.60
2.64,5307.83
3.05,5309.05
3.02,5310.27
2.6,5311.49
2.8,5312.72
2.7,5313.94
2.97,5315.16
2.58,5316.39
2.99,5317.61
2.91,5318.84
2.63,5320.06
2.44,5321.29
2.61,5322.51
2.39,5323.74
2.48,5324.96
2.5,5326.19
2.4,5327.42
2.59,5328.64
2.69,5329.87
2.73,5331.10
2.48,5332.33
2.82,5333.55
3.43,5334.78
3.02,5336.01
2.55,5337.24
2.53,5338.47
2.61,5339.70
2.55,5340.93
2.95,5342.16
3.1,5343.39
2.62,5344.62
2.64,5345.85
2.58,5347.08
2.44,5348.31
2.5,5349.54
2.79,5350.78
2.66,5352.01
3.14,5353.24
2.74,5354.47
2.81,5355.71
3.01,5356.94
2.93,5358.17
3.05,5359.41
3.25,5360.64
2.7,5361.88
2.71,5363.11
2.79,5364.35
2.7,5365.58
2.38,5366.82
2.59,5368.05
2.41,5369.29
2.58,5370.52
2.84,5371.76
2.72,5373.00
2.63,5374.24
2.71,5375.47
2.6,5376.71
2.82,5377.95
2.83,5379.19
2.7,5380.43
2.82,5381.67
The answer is -1.6 angstrom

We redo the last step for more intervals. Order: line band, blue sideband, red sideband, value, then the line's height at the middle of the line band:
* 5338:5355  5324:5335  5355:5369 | 0.13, 2.73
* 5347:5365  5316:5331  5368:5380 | -1.10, 2.65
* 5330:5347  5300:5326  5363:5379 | -0.50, 2.68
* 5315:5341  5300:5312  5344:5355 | 0.36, 2.71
